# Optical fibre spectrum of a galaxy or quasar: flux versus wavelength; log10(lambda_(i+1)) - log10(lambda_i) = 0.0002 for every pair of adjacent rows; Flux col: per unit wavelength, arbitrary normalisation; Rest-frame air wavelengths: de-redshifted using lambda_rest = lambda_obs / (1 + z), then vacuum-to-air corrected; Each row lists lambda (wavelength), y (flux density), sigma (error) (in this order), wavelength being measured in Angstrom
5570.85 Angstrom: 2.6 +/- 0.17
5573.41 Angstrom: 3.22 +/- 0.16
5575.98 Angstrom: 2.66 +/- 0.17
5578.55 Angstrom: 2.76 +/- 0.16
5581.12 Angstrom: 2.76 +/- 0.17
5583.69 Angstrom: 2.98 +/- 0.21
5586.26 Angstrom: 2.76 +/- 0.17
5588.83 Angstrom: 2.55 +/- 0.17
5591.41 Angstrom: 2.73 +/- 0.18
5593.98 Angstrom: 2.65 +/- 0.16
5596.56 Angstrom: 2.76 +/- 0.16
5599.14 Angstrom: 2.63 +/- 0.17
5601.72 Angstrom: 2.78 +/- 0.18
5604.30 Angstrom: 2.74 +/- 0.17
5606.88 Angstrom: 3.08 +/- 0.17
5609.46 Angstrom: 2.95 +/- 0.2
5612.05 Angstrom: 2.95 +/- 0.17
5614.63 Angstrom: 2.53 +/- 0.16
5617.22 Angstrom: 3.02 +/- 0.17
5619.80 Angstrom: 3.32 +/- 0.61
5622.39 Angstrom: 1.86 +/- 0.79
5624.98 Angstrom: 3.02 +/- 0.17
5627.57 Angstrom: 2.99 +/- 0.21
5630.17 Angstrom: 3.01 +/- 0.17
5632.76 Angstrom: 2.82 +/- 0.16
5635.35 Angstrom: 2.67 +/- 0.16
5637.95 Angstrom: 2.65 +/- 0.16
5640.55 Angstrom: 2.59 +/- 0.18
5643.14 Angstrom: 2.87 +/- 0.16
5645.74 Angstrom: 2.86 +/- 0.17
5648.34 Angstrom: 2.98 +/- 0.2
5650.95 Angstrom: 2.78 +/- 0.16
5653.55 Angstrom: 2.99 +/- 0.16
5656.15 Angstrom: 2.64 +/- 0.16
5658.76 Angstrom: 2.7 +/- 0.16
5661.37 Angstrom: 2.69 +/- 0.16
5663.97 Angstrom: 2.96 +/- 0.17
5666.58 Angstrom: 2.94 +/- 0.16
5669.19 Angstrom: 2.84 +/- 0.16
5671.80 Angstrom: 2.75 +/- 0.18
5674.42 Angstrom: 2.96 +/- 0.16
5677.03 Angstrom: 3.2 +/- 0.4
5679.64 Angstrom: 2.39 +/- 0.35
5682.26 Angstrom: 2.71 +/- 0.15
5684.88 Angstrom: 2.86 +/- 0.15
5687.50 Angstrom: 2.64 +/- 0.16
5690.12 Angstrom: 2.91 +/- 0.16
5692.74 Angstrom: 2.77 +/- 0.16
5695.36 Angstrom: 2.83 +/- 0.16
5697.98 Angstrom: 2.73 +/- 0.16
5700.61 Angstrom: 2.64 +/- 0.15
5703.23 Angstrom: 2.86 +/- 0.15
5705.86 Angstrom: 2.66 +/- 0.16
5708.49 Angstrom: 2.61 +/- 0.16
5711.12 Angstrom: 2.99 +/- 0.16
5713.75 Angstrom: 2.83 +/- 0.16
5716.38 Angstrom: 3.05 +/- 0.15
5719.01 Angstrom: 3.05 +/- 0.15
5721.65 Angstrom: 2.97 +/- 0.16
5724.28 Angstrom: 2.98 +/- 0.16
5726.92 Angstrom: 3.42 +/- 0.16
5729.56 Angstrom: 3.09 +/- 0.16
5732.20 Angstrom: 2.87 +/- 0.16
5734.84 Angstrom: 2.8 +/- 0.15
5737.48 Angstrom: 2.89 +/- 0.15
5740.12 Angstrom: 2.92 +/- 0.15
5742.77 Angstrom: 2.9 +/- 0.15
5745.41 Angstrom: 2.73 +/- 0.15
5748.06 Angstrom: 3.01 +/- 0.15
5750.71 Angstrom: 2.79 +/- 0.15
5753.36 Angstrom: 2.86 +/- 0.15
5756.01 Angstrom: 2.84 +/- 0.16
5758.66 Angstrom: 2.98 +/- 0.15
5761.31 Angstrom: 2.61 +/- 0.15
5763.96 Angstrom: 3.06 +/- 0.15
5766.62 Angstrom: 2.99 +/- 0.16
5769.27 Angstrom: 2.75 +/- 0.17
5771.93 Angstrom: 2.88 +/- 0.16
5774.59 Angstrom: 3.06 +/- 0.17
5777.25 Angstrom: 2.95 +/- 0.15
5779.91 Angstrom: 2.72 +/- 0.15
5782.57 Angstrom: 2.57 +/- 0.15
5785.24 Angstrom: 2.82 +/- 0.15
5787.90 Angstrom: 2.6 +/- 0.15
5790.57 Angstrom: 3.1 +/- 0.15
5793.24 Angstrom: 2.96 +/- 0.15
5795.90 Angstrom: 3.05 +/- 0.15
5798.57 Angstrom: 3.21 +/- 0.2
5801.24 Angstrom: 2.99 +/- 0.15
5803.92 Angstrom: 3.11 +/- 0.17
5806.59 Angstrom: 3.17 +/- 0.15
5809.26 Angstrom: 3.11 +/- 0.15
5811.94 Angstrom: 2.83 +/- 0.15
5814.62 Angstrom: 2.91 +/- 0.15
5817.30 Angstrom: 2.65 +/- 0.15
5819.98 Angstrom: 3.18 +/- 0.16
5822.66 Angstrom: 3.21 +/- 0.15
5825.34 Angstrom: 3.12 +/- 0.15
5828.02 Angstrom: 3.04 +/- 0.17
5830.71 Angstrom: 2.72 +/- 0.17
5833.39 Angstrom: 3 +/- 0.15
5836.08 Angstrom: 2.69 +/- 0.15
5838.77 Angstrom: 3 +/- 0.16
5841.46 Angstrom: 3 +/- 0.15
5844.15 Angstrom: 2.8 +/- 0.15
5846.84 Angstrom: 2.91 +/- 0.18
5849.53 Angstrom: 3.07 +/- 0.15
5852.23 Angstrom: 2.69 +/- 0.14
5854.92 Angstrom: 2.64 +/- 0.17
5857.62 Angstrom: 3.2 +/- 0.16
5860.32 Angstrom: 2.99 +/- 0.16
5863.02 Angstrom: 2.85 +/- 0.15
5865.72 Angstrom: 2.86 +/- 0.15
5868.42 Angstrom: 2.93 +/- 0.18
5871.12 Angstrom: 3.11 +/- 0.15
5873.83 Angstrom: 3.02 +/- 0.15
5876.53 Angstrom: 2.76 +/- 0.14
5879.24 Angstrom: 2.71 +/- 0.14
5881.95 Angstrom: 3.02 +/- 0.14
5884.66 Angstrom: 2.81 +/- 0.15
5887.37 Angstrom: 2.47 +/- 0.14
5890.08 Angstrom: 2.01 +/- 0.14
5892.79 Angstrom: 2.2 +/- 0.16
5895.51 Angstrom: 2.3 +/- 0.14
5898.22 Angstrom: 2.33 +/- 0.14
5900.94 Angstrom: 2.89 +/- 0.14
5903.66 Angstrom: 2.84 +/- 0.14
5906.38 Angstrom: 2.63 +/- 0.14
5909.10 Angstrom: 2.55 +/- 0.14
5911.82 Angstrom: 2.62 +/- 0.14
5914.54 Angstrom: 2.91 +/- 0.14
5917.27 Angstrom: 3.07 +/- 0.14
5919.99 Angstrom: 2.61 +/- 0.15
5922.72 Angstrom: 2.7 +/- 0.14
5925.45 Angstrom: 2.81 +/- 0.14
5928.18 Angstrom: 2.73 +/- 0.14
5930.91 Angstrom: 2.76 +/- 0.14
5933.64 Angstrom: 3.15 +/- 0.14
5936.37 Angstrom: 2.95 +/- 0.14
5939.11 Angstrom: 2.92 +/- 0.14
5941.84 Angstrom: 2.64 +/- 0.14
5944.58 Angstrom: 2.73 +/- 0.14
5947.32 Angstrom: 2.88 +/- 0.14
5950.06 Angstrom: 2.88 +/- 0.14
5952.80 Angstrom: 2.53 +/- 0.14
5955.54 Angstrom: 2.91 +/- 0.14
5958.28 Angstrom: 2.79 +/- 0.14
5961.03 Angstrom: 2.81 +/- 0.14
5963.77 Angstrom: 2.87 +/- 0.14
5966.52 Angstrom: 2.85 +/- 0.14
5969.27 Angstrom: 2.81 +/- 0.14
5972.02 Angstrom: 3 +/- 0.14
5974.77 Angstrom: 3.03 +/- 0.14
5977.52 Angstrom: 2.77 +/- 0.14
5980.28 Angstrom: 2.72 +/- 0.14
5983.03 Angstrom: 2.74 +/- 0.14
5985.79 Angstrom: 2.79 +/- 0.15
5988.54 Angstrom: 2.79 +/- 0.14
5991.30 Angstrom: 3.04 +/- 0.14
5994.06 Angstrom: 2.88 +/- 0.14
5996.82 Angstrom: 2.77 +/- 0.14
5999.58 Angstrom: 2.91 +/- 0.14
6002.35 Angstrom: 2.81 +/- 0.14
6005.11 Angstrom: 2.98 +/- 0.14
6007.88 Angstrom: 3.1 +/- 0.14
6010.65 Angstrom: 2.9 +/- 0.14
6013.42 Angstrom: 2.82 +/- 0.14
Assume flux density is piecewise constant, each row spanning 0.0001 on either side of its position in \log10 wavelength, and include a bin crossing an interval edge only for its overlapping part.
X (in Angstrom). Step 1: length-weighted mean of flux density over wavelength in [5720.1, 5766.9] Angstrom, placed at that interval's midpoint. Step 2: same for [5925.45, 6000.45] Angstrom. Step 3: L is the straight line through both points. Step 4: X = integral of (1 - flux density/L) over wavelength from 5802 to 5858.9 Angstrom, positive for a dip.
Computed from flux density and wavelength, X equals -1.2 Angstrom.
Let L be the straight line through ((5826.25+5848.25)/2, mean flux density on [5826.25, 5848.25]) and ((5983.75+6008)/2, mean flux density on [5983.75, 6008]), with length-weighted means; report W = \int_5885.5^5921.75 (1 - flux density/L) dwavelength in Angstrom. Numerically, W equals 4.0 Angstrom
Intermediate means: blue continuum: 2.9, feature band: 2.58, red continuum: 2.88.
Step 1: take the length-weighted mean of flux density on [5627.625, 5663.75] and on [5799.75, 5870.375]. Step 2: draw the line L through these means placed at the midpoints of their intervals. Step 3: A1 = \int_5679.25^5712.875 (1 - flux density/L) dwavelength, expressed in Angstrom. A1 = 1.08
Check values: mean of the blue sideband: 2.8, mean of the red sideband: 2.95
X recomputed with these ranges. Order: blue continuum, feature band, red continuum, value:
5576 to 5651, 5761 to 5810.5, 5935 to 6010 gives -2.09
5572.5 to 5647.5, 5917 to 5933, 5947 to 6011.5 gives 0.40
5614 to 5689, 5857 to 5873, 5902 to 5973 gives -1.01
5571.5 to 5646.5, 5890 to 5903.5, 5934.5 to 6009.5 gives 1.98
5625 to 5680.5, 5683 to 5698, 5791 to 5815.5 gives 0.48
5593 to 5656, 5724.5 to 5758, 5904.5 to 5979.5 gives -1.42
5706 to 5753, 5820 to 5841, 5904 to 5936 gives -0.97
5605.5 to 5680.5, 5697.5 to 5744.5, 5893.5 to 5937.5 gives -1.72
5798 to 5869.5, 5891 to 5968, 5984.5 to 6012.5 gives 4.73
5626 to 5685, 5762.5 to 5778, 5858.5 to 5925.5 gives -0.97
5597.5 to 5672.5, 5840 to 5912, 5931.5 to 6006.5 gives 2.25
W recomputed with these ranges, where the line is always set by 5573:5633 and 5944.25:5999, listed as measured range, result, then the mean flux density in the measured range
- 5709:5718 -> -0.4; 2.93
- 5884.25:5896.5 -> 2.2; 2.32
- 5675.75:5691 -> 0.2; 2.78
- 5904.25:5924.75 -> 0.7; 2.73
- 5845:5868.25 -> -0.6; 2.9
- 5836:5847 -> -0.3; 2.9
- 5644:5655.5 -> -0.3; 2.89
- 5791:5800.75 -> -0.9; 3.07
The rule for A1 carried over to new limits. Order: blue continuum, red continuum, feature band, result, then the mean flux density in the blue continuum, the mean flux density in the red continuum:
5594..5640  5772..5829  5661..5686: 0.2 Angstrom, 2.8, 2.97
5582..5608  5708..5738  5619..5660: 0.7 Angstrom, 2.76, 2.97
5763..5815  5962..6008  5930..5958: 0.5 Angstrom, 2.94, 2.87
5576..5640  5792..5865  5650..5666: 0.1 Angstrom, 2.79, 2.97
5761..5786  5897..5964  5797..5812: -1.3 Angstrom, 2.85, 2.78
